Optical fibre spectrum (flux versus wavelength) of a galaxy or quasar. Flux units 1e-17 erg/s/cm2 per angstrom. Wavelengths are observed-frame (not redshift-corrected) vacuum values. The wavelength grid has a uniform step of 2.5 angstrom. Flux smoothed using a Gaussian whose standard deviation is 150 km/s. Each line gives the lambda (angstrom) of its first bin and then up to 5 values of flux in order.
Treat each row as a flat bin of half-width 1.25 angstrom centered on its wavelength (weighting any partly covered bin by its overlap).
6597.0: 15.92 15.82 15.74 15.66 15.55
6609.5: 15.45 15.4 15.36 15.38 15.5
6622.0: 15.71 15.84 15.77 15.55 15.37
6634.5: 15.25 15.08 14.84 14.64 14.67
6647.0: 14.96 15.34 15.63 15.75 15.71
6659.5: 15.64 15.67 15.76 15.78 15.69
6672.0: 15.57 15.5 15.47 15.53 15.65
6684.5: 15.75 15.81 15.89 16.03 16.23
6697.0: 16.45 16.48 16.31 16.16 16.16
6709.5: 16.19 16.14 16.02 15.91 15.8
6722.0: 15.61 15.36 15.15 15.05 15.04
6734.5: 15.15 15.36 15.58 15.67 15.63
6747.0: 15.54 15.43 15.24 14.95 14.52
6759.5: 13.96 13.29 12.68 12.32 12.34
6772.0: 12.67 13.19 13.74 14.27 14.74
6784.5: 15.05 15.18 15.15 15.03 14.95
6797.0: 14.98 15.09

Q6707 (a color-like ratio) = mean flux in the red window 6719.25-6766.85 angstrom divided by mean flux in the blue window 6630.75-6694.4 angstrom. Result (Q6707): 0.96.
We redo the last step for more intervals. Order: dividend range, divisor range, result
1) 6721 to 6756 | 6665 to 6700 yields 0.97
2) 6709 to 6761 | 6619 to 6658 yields 1.00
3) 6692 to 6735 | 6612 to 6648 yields 1.04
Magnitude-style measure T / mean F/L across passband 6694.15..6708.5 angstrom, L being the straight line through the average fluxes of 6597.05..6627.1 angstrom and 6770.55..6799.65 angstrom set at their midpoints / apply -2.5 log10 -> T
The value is -0.09 mag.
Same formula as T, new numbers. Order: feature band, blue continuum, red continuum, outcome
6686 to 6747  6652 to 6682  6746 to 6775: -0.08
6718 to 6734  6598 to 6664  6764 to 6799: -0.06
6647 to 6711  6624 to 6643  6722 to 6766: -0.05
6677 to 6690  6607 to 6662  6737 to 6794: -0.05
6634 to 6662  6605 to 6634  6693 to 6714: 0.04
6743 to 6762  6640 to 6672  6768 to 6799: -0.03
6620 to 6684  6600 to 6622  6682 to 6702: 0.02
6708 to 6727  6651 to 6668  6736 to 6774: -0.07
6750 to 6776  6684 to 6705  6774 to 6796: 0.11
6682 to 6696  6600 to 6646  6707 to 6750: -0.03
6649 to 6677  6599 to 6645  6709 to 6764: -0.02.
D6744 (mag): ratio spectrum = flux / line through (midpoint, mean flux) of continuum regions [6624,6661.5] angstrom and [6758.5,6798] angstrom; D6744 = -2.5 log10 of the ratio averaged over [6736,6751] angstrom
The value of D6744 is -0.09 mag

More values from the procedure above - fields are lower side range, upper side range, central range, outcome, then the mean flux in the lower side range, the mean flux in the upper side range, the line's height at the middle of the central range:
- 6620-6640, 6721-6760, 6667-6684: -0.02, 15.5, 15.2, 15.4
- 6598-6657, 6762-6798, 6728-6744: -0.07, 15.4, 14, 14.4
